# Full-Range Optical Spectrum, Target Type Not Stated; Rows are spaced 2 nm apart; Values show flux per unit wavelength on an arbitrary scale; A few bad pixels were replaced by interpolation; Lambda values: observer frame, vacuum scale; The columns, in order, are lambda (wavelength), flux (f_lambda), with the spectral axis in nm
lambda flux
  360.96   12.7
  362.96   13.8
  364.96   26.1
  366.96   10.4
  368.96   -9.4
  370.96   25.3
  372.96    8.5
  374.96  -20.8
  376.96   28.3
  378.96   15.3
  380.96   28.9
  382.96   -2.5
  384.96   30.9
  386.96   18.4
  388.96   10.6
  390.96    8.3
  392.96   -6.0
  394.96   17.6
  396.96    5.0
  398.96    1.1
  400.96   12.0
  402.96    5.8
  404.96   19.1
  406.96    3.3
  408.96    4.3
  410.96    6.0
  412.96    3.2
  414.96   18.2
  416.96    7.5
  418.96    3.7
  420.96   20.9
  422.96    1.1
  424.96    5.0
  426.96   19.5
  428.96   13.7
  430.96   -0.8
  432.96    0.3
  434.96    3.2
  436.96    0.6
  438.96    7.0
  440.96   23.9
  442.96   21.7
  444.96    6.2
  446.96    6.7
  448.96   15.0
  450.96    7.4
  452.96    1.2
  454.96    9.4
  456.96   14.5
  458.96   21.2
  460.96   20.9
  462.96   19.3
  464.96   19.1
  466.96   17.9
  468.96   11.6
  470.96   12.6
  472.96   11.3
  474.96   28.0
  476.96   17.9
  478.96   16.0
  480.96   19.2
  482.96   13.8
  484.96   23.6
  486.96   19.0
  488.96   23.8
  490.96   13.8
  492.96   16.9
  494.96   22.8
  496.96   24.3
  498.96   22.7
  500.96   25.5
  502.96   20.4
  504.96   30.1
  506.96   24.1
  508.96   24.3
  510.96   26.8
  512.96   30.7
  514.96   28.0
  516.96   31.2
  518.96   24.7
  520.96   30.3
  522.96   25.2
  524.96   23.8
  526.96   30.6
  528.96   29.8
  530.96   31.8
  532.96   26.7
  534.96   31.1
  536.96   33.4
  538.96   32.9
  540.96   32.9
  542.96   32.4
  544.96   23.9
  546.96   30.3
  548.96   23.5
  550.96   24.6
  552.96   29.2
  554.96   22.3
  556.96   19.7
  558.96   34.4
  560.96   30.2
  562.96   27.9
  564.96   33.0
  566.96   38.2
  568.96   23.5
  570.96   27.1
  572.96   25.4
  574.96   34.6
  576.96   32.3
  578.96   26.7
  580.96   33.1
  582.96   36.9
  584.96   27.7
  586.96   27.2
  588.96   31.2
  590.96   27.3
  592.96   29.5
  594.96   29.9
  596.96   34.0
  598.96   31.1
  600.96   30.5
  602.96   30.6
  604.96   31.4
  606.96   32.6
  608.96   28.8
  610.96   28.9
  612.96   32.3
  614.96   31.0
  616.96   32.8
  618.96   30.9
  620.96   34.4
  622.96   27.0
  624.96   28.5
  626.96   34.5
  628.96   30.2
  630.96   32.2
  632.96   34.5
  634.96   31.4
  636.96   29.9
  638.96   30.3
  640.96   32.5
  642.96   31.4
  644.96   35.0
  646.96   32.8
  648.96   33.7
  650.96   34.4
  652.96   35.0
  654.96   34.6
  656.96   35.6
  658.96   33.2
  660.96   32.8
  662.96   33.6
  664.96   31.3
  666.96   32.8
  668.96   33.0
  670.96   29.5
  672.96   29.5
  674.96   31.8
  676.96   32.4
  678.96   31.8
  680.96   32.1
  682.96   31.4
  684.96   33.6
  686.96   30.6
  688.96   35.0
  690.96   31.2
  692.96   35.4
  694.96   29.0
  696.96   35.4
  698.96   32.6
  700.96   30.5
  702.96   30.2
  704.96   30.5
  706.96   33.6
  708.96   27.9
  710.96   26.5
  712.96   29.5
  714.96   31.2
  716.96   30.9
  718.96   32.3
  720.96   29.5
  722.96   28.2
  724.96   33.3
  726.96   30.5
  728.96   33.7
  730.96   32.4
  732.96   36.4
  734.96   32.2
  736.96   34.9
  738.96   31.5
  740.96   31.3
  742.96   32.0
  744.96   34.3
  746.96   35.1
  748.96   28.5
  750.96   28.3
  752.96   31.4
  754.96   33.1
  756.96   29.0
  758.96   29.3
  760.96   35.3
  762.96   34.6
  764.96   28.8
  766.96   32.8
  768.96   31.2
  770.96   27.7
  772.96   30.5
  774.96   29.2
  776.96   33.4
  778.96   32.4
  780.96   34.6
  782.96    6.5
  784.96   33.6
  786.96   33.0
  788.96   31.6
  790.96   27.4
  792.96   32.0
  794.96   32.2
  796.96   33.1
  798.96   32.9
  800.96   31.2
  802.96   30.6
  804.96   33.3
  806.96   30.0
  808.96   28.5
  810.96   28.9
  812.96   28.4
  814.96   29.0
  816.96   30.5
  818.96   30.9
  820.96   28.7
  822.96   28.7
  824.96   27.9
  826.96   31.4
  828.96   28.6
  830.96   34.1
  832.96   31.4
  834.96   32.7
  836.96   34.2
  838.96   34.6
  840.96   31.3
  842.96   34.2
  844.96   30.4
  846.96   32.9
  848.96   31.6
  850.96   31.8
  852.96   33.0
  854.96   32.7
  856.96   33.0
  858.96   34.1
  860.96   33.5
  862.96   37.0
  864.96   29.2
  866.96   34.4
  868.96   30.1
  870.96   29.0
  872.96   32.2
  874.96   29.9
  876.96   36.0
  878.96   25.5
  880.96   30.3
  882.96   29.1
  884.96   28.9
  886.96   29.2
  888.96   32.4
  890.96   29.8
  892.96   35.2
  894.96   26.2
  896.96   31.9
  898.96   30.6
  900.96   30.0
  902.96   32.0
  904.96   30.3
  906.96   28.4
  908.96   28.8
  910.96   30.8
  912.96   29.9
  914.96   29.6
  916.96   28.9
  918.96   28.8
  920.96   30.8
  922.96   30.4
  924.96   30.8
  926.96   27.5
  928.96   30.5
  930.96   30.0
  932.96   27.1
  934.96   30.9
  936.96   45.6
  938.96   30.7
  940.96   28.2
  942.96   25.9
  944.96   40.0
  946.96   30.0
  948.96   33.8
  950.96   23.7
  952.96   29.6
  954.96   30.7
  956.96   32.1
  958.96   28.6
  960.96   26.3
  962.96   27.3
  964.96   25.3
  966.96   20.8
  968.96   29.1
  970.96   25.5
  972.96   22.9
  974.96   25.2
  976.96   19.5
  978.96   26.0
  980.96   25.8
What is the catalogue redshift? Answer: 0.142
